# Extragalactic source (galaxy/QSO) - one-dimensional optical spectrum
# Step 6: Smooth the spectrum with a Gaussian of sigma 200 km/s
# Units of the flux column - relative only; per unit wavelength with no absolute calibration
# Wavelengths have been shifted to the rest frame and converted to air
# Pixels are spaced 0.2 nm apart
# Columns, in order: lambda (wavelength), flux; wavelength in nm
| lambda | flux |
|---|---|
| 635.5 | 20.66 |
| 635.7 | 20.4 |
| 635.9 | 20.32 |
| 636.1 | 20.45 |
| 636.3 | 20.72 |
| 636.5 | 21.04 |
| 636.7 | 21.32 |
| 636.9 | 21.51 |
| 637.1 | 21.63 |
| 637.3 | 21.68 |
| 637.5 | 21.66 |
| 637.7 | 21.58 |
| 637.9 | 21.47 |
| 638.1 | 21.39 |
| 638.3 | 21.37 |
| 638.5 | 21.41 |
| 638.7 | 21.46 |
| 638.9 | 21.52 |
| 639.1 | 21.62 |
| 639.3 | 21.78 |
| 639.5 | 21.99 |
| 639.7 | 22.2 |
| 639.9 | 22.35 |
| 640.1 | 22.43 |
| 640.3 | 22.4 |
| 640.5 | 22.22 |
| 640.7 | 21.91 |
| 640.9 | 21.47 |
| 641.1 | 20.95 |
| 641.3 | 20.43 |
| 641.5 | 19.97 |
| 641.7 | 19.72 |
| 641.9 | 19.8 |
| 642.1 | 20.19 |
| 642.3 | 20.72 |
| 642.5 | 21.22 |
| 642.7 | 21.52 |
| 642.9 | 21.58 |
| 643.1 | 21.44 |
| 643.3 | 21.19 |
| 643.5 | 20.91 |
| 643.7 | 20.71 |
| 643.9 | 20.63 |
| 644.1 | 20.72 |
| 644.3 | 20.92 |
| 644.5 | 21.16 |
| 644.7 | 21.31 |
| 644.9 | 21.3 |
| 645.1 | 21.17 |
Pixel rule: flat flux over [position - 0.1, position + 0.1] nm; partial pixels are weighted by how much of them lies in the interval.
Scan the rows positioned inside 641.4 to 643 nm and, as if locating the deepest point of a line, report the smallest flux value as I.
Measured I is 19.72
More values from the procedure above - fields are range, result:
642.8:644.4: 20.63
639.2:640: 21.78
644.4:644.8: 21.16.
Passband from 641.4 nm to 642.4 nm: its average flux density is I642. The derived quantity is 20.1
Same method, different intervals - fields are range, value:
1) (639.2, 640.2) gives 22.2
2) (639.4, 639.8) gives 22.1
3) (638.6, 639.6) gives 21.7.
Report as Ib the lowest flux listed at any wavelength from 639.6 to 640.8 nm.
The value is 21.91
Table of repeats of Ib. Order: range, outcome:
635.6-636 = 20.32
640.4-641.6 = 19.97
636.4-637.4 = 21.04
